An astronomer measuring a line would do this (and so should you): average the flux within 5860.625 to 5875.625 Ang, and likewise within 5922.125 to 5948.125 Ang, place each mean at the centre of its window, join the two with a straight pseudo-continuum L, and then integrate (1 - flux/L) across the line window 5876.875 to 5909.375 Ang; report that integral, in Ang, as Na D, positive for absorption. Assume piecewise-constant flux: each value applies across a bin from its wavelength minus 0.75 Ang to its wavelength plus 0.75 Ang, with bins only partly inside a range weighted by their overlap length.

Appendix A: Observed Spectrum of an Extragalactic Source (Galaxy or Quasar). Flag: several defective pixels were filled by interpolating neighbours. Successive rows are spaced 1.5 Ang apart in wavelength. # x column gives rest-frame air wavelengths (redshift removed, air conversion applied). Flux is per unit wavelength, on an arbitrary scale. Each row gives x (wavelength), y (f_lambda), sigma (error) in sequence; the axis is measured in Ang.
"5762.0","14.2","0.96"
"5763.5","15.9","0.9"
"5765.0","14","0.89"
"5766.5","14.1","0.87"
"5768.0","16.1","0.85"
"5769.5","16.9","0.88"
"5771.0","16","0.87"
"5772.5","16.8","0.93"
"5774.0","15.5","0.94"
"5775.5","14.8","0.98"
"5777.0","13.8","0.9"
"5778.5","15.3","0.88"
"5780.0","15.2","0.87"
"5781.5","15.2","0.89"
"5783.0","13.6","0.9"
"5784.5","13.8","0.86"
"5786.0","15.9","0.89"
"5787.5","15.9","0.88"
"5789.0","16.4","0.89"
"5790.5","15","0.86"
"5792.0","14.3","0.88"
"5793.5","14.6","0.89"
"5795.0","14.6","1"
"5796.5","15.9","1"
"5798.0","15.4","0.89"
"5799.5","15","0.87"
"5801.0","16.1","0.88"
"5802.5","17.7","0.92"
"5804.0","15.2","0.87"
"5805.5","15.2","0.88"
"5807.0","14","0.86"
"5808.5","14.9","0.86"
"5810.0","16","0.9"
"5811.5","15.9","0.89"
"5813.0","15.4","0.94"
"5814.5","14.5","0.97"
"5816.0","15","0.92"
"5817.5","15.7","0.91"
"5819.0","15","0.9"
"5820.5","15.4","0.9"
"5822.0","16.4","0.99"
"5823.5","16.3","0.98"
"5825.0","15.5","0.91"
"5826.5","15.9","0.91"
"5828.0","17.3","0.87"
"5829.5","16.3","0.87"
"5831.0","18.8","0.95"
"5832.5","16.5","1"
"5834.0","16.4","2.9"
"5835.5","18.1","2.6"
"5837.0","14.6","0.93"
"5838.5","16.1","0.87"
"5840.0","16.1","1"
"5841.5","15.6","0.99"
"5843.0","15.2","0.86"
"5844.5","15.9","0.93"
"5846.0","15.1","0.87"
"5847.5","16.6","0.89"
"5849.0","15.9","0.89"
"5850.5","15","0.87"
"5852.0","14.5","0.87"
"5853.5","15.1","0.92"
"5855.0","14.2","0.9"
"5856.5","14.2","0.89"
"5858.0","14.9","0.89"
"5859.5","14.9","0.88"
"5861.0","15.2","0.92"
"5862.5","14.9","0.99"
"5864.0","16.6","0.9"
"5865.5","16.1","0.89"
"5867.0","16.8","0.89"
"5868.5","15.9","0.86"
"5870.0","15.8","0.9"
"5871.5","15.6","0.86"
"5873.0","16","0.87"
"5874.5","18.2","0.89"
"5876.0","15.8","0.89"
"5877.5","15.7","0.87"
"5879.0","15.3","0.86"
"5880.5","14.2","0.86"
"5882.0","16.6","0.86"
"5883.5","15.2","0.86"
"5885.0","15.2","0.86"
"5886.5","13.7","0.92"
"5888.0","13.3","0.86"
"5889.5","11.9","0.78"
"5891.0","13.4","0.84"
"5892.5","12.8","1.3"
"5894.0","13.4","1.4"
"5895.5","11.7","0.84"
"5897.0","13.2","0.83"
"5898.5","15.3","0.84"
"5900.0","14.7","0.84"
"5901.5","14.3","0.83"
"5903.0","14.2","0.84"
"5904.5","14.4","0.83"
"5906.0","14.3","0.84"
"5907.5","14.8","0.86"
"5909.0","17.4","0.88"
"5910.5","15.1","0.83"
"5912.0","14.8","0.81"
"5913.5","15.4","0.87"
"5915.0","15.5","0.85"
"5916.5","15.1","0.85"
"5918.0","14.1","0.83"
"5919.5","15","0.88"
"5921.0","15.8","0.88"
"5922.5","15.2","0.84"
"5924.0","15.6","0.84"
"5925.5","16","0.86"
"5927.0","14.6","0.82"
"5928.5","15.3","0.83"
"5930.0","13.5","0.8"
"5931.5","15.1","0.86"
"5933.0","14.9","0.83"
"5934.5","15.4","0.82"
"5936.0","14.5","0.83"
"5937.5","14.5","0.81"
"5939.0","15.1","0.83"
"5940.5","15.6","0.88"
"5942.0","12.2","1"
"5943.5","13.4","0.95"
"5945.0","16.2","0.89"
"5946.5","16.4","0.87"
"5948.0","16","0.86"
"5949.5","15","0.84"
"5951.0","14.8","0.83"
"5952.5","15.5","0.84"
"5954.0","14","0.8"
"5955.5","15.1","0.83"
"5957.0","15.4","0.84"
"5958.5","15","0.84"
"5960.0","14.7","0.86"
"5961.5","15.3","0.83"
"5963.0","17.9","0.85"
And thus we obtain 2.91 Ang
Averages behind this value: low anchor 16.1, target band 14.3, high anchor 14.9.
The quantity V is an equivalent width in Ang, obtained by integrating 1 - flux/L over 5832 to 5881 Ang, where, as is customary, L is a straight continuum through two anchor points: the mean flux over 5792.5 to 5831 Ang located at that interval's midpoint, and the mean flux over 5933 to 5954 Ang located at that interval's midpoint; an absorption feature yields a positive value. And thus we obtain -0.90 Ang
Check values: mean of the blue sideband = 15.6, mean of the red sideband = 14.9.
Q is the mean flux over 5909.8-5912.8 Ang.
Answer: 15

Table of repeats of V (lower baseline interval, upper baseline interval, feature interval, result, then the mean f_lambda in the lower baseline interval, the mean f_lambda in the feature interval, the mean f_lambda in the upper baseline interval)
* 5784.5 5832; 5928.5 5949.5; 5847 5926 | 0.9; 15.6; 15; 14.9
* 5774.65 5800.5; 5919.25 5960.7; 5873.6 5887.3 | -0.5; 15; 15.5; 15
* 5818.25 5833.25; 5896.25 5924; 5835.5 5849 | 0.2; 16.3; 15.8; 14.9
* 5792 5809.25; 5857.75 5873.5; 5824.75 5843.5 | -1.1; 15.3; 16.4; 15.7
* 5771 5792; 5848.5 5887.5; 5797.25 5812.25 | -0.3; 15.2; 15.5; 15.4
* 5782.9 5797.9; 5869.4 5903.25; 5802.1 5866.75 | -3.6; 15.1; 15.7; 14.6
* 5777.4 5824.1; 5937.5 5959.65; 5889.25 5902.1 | 1.4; 15.3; 13.5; 15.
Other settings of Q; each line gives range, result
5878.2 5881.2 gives 14.8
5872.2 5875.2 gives 17.1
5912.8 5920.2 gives 15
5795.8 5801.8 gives 15.6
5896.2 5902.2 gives 14.4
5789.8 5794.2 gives 14.6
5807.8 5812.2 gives 15.6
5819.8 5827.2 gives 15.9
